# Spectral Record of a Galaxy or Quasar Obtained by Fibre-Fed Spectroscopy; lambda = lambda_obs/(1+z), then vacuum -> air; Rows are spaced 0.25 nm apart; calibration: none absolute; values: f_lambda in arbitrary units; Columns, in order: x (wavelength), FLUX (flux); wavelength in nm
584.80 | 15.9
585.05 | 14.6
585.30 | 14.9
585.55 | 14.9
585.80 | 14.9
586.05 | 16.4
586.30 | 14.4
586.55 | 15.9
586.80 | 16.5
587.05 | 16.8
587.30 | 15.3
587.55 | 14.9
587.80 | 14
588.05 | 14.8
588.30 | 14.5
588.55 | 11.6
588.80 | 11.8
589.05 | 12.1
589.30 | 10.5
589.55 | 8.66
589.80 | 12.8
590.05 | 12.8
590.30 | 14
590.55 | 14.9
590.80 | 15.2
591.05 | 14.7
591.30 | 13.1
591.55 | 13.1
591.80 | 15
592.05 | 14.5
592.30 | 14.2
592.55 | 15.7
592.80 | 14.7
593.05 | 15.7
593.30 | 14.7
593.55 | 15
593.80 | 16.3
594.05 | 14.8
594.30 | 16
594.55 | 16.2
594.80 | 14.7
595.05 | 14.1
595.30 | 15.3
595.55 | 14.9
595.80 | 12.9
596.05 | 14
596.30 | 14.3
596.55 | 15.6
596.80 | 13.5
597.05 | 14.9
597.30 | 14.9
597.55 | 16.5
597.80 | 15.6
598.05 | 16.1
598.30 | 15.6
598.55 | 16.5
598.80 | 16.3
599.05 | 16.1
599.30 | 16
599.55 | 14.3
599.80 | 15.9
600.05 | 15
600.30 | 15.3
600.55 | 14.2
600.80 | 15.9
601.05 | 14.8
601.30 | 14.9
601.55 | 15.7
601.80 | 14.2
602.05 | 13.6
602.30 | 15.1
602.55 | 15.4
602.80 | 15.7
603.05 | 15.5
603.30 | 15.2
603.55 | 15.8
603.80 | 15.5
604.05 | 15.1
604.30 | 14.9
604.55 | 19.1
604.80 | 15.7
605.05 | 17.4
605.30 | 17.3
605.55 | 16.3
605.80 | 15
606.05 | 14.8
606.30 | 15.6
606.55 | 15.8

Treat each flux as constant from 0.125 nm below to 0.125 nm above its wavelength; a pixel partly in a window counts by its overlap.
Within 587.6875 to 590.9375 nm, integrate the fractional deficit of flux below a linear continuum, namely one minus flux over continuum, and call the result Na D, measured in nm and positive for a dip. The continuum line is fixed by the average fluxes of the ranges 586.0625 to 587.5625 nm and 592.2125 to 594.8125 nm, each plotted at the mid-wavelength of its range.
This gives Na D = 0.56 nm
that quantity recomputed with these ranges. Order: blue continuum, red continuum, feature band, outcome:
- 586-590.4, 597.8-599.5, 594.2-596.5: 0.08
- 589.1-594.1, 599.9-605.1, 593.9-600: -0.22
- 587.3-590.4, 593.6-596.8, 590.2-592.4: -0.12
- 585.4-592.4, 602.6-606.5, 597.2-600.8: -0.09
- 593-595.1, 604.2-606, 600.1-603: 0.20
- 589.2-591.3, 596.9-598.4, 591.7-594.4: -0.23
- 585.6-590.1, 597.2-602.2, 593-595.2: -0.09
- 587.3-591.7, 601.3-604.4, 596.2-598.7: -0.18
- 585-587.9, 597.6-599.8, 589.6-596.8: 0.50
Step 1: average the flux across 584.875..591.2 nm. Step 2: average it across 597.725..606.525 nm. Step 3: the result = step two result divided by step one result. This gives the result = 1.1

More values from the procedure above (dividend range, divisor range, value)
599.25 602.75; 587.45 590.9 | 1.15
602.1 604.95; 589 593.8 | 1.13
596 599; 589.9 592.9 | 1.07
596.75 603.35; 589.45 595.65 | 1.06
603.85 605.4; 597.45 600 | 1.04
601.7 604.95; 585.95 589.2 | 1.07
